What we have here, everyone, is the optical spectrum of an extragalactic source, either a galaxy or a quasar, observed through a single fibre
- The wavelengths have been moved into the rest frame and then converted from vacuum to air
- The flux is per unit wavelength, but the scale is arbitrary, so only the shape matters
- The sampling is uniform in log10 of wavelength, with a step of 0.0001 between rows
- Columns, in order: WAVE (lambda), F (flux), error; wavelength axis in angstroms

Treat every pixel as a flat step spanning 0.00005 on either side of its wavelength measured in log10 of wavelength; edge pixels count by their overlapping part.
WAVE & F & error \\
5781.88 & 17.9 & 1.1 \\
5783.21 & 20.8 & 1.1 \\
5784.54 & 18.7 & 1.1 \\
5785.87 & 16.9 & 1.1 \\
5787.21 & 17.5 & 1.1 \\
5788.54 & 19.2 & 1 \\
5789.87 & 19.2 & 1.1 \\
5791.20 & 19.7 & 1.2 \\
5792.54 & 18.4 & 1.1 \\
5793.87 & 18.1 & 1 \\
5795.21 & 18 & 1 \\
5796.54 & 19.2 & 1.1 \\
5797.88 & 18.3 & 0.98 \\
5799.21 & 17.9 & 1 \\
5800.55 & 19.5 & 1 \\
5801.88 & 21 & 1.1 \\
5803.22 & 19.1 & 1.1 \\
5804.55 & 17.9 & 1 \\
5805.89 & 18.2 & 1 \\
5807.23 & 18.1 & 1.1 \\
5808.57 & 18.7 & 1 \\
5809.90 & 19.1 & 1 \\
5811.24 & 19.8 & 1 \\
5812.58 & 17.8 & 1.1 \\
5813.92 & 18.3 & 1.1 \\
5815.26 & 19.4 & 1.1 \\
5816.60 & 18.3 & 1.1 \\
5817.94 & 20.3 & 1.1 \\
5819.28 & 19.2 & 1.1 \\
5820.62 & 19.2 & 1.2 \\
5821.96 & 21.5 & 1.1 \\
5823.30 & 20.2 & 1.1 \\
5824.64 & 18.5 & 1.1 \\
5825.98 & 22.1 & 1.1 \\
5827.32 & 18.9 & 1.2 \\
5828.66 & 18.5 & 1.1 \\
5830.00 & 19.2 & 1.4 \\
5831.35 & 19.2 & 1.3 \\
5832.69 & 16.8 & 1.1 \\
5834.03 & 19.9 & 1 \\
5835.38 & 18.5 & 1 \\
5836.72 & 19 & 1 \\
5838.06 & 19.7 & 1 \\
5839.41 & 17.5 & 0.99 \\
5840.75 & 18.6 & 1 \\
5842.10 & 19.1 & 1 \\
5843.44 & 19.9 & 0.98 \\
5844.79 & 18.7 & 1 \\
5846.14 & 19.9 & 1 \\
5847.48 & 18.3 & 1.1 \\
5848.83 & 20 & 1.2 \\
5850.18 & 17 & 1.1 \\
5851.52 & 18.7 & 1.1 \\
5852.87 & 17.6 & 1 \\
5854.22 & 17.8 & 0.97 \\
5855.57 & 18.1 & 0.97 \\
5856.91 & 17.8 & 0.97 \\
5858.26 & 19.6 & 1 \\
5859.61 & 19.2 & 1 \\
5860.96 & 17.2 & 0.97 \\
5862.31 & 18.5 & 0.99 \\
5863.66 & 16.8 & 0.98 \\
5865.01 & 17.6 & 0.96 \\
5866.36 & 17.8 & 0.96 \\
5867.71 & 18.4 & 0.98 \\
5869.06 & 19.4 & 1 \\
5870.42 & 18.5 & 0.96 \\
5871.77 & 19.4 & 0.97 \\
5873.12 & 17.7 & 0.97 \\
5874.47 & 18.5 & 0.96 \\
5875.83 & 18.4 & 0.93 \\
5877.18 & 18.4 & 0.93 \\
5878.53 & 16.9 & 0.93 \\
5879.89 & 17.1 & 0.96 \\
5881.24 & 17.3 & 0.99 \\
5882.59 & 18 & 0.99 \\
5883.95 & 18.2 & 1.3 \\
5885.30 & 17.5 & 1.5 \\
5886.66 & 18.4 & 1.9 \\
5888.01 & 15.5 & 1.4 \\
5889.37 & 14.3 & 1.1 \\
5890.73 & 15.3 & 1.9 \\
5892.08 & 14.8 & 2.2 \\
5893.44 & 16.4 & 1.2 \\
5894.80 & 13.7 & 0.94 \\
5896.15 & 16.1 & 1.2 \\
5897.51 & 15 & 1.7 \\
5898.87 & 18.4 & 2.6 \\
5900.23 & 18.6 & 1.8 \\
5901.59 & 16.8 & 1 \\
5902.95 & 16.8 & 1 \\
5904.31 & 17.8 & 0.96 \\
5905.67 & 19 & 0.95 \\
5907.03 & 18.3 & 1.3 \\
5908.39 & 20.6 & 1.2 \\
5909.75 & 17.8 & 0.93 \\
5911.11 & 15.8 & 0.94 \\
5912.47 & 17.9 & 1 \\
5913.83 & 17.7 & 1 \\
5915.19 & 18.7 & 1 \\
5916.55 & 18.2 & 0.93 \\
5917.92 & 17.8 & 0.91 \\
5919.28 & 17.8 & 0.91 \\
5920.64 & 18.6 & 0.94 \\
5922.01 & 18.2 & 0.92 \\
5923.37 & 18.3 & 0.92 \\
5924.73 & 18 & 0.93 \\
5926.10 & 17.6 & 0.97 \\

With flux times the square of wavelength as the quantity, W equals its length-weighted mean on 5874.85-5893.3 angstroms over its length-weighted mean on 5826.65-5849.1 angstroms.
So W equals 0.9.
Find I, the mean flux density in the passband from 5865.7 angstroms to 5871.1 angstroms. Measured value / 18.5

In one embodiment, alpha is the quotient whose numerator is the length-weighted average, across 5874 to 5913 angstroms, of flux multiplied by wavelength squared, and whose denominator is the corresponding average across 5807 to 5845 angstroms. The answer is 0.9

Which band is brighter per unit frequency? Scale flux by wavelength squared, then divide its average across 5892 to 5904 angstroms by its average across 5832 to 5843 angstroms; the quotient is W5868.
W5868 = 0.90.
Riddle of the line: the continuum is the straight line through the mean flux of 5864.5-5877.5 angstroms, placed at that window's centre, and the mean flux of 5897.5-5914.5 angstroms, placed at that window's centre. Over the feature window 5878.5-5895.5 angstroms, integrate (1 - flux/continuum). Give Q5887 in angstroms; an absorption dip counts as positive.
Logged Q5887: 1.6 angstroms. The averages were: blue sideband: 18.4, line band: 16.4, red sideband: 17.8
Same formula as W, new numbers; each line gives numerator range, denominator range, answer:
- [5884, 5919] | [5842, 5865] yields 0.94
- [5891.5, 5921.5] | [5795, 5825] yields 0.94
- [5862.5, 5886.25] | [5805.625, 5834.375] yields 0.96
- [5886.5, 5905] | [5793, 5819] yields 0.89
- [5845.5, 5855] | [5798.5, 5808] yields 1.00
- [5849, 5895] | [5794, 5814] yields 0.96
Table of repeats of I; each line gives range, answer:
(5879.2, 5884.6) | 17.6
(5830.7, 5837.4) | 18.7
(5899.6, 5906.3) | 17.8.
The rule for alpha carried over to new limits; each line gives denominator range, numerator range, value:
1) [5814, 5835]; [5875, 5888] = 0.93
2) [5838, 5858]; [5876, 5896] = 0.91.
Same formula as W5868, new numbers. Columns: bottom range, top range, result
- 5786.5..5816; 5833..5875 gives 1.01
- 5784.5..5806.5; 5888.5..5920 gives 0.95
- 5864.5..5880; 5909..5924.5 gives 1.00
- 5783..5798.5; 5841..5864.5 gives 1.01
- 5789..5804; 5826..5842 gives 1.01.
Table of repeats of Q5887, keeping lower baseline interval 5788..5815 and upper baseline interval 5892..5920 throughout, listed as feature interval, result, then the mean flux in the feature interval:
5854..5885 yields -0.4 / 18.1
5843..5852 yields -0.4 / 18.9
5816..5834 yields -0.9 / 19.4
